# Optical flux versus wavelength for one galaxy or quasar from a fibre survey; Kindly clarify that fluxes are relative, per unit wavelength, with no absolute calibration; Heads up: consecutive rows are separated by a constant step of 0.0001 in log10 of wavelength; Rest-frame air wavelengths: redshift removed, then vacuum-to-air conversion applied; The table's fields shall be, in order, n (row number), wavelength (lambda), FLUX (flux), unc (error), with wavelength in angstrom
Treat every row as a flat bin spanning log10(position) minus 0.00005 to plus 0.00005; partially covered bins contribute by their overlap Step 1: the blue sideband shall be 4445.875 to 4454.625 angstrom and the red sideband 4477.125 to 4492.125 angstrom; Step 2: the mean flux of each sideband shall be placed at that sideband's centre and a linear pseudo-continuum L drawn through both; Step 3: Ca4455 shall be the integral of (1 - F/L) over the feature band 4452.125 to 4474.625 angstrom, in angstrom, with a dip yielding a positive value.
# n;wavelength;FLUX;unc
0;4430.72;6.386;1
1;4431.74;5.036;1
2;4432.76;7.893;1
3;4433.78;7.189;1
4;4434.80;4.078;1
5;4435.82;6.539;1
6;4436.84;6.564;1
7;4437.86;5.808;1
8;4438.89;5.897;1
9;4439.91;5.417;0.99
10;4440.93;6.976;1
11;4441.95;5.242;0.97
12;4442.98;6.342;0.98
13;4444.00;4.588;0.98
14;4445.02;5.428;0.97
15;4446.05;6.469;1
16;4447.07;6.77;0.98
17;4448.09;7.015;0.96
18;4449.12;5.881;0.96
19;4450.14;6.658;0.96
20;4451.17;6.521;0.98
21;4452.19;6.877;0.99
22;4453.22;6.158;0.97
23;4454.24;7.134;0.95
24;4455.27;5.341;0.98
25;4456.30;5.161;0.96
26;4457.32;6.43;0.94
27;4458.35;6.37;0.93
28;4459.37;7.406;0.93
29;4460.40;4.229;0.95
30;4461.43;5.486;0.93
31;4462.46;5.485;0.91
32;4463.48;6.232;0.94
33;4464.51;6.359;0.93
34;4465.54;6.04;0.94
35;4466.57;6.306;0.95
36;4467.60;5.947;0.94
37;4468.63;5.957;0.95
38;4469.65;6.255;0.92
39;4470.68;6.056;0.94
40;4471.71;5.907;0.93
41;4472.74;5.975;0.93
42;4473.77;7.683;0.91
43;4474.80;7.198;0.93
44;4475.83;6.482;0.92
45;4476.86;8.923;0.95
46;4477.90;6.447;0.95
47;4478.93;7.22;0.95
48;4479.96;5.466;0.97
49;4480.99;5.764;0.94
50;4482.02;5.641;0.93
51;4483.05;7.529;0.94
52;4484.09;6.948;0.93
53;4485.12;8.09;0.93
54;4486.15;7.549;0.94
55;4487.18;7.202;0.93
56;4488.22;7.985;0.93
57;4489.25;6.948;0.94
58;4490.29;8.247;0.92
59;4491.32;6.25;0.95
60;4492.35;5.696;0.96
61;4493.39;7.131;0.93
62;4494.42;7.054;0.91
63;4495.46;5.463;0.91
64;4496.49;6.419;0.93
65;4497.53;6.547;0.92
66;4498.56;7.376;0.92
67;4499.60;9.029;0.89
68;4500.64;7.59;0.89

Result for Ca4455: 2.1 angstrom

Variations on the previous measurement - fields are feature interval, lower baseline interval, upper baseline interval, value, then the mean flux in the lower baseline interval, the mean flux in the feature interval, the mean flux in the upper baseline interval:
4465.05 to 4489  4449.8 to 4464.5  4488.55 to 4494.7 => -0.5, 6.11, 6.72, 6.92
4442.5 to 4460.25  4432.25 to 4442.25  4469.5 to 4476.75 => 0.4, 6.18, 6.23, 6.66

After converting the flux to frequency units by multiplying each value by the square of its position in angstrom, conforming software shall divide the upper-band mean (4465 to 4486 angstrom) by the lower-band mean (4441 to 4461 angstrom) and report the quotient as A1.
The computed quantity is 1.1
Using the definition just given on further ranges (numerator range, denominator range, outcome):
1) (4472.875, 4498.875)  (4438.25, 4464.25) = 1.16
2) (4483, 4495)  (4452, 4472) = 1.20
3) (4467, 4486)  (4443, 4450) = 1.11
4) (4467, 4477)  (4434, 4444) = 1.14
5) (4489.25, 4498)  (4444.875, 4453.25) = 1.04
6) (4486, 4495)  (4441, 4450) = 1.20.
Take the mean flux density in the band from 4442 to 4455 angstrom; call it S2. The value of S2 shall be 6.26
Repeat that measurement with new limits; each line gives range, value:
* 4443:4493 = 6.45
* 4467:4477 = 6.55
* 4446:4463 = 6.19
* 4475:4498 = 6.87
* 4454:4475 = 6.11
